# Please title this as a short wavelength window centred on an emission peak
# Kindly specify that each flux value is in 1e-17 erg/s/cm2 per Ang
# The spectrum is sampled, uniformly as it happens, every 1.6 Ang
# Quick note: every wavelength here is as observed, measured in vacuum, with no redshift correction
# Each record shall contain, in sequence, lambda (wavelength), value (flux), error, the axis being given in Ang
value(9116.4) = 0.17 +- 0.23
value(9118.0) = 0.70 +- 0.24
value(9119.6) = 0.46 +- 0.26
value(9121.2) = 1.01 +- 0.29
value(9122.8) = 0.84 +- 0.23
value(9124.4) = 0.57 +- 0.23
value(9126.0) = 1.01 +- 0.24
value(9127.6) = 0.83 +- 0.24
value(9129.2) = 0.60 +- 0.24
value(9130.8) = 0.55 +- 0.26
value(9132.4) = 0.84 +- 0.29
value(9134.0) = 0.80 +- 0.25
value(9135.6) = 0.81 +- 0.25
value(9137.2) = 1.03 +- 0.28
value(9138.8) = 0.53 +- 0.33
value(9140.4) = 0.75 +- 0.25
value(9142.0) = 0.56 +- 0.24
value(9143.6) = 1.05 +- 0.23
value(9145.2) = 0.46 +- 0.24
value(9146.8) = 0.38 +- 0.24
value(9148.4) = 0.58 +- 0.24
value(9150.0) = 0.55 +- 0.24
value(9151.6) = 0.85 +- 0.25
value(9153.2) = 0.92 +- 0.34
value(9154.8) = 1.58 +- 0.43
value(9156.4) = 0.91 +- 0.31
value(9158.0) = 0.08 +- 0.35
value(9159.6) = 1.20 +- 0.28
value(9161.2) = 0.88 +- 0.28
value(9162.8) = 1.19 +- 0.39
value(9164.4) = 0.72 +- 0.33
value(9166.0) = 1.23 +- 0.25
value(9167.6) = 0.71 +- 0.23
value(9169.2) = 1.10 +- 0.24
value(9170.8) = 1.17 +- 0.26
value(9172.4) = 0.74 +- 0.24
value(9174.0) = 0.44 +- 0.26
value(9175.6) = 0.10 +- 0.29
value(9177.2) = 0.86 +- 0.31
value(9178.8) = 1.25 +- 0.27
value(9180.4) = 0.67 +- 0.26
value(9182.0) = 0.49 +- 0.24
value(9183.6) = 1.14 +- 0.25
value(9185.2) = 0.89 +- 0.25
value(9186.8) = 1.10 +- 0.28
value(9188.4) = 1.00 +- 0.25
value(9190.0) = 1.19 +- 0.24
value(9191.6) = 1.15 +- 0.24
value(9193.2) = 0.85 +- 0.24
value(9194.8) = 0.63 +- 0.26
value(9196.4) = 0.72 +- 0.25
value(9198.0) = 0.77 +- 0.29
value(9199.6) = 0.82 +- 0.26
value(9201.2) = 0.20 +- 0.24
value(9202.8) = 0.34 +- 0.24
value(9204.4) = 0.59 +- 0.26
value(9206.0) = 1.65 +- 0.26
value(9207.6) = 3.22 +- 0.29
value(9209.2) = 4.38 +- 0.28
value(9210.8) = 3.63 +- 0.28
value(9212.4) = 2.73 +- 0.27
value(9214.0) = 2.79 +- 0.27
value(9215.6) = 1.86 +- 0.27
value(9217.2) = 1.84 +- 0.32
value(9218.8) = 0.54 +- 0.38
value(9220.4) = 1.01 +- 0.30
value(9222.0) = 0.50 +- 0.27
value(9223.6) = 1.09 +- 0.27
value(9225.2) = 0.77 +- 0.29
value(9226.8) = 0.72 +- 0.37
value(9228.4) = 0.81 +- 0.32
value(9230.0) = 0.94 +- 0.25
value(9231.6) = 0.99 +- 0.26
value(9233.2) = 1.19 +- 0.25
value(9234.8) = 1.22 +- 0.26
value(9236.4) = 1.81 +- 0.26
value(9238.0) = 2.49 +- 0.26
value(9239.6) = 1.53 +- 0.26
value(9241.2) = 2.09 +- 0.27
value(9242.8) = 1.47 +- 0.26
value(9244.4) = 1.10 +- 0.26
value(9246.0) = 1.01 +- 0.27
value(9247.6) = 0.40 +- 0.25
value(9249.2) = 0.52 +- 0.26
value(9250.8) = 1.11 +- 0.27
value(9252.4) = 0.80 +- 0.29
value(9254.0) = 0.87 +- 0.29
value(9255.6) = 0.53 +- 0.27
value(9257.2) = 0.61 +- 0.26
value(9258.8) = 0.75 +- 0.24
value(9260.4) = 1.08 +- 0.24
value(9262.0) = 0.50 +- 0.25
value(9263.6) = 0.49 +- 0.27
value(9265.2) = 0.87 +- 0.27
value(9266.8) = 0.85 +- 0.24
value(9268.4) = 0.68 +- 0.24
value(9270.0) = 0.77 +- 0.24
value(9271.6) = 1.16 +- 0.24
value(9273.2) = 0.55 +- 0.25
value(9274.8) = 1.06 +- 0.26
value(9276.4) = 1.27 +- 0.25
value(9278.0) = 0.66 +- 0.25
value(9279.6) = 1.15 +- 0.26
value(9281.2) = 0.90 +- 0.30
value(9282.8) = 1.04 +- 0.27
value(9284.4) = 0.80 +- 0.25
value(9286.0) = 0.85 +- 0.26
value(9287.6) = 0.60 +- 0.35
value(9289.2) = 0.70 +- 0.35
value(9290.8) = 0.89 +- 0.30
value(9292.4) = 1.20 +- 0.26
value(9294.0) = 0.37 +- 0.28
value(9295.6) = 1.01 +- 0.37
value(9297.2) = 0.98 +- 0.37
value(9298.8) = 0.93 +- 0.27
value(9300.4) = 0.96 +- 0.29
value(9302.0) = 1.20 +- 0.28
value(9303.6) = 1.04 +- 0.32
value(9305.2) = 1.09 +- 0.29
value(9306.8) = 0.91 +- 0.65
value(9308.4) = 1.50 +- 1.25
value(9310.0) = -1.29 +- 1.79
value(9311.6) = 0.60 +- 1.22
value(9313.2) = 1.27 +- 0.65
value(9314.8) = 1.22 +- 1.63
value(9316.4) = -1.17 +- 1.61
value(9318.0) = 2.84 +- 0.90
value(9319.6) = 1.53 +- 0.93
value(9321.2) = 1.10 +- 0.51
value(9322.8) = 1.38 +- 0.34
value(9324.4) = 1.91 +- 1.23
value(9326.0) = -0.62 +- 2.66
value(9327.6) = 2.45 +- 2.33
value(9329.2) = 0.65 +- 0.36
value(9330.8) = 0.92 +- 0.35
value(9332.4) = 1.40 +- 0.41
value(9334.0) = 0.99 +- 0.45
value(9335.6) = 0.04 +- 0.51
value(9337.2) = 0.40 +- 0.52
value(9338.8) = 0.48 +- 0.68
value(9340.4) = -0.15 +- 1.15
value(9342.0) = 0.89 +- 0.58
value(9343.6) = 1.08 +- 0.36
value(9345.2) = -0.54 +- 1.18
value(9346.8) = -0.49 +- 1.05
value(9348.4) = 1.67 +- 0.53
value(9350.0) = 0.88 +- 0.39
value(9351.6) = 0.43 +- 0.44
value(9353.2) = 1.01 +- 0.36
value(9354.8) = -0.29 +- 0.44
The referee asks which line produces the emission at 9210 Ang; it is H-alpha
